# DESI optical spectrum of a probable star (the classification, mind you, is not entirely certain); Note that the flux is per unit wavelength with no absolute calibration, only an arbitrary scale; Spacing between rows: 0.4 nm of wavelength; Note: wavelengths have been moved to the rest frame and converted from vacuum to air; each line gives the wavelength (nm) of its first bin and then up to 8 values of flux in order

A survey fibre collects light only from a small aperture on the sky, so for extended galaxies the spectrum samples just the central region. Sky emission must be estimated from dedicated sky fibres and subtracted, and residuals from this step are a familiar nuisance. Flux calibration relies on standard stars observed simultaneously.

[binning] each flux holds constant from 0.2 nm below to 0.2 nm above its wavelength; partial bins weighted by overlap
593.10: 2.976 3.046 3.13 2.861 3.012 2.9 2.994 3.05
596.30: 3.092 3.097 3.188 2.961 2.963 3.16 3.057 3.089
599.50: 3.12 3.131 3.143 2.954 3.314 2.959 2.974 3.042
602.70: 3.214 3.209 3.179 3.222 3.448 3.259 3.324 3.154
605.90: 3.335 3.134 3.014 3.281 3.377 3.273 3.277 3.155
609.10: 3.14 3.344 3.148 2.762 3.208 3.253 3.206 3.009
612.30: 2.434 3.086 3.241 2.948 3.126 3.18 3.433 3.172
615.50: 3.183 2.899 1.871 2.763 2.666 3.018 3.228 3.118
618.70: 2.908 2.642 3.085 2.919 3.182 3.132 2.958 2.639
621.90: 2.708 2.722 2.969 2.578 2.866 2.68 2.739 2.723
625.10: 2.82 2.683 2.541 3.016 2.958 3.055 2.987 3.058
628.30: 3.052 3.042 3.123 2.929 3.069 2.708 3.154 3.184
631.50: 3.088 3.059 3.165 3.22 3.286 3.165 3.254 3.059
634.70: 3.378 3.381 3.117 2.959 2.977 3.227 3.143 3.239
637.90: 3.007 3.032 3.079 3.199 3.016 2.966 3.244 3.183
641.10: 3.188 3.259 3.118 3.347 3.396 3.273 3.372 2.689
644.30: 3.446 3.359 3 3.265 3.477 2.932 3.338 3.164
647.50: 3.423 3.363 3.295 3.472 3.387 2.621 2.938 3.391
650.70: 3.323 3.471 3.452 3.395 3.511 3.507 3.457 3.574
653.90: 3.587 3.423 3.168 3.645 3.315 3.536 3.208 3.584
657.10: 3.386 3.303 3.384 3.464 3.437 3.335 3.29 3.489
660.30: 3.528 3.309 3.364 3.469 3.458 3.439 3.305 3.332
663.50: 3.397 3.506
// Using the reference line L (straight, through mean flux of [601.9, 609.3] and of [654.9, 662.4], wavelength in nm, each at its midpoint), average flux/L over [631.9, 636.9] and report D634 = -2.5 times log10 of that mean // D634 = 0.05 mag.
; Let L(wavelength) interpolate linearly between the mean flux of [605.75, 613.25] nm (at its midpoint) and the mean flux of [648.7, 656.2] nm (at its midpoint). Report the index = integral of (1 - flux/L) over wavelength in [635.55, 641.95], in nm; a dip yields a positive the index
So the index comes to 0.36 nm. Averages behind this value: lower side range 3.14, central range 3.11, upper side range 3.37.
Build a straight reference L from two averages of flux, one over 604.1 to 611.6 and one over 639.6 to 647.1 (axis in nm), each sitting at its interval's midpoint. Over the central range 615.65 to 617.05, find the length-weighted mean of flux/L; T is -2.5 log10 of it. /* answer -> 0.25 mag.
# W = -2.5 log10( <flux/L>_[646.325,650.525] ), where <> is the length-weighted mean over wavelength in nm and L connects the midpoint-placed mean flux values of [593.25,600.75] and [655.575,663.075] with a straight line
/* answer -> 0.04 mag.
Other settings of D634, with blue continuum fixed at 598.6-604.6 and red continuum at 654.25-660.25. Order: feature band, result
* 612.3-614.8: 0.03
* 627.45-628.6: 0.08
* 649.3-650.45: 0.14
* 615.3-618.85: 0.13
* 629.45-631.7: 0.09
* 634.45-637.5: 0.04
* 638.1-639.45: 0.07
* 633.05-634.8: 0.03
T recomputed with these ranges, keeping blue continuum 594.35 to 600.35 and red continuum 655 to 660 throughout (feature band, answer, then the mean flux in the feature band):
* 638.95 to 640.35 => 0.073 mag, 3.09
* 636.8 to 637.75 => 0.035 mag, 3.19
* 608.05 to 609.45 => -0.030 mag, 3.21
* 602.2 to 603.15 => -0.025 mag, 3.16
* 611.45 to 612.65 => 0.099 mag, 2.87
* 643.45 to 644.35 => 0.081 mag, 3.09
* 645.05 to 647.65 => 0.035 mag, 3.24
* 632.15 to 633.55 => 0.016 mag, 3.22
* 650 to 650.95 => 0.015 mag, 3.32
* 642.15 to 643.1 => -0.010 mag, 3.35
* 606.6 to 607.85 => -0.045 mag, 3.25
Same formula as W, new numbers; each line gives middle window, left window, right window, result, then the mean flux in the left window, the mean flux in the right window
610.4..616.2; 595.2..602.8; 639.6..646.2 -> 0.02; 3.07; 3.22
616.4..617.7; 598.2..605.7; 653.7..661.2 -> 0.18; 3.16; 3.41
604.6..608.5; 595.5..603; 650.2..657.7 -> -0.04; 3.08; 3.43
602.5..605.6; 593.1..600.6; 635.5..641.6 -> -0.07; 3.05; 3.11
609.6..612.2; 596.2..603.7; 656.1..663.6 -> 0.02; 3.1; 3.39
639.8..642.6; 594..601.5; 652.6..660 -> 0.04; 3.06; 3.42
